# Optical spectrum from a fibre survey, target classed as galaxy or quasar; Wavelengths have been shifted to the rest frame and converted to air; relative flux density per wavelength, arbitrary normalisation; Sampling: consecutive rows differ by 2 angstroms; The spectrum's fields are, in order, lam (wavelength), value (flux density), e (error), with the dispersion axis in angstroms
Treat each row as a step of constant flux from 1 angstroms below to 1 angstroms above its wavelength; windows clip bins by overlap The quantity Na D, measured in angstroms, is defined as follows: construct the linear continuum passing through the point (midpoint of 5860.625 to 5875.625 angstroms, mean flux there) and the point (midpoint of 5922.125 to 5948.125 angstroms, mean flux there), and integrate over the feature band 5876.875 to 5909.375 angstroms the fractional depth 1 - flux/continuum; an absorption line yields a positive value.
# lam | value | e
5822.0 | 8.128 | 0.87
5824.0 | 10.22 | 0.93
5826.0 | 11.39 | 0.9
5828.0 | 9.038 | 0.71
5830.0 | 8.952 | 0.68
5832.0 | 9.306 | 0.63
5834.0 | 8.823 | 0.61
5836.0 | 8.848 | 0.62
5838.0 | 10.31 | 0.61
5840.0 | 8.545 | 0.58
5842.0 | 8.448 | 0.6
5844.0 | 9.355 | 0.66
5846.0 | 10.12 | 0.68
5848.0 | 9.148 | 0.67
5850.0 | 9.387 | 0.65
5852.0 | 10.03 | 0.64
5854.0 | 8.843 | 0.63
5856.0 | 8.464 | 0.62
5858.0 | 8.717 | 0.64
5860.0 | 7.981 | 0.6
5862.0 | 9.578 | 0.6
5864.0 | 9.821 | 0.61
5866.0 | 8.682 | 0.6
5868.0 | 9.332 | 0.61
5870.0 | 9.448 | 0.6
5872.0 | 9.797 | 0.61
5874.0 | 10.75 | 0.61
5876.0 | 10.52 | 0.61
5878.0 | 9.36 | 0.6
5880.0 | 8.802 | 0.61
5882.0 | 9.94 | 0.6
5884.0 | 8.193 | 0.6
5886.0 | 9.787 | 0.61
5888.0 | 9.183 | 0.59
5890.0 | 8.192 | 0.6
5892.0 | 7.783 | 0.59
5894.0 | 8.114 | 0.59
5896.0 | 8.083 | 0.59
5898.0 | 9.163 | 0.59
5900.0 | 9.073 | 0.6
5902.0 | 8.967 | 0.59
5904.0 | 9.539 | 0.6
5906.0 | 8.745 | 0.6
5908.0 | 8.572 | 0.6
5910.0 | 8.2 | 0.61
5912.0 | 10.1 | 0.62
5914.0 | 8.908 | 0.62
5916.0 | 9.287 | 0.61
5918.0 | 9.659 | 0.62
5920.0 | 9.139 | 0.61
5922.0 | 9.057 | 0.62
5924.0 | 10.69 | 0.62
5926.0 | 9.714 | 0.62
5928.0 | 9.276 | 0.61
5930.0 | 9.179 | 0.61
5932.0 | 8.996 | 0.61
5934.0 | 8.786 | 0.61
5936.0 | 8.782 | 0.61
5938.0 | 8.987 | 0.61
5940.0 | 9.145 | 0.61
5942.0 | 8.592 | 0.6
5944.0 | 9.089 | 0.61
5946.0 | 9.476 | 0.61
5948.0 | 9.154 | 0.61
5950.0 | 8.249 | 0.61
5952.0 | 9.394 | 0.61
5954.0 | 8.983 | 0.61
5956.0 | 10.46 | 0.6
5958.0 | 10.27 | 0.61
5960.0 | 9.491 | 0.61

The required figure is 2.2 angstroms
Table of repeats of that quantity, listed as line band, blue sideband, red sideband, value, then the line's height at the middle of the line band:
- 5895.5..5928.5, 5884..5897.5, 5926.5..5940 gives -1.6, 8.78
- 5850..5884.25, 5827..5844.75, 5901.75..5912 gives -1.3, 9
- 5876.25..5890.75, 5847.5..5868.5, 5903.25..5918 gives -0.1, 9.08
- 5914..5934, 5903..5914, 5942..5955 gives -0.8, 9.02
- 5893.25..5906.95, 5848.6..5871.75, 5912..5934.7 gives 0.7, 9.29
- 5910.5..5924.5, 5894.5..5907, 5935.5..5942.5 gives -0.9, 8.9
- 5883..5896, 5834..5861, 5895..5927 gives 0.9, 9.15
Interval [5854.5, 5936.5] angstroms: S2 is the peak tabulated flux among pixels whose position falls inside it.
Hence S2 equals 10.75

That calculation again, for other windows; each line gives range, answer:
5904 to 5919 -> 10.1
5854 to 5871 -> 9.821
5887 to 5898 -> 9.183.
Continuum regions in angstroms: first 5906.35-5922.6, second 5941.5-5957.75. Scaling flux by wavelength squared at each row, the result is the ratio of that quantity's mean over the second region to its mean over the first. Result 1.03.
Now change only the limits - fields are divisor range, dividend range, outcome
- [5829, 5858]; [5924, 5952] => 1.03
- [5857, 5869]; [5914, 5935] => 1.06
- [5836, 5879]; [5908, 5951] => 1.00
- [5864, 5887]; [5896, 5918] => 0.96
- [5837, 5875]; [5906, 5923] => 1.00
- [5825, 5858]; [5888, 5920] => 0.97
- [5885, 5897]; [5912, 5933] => 1.12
